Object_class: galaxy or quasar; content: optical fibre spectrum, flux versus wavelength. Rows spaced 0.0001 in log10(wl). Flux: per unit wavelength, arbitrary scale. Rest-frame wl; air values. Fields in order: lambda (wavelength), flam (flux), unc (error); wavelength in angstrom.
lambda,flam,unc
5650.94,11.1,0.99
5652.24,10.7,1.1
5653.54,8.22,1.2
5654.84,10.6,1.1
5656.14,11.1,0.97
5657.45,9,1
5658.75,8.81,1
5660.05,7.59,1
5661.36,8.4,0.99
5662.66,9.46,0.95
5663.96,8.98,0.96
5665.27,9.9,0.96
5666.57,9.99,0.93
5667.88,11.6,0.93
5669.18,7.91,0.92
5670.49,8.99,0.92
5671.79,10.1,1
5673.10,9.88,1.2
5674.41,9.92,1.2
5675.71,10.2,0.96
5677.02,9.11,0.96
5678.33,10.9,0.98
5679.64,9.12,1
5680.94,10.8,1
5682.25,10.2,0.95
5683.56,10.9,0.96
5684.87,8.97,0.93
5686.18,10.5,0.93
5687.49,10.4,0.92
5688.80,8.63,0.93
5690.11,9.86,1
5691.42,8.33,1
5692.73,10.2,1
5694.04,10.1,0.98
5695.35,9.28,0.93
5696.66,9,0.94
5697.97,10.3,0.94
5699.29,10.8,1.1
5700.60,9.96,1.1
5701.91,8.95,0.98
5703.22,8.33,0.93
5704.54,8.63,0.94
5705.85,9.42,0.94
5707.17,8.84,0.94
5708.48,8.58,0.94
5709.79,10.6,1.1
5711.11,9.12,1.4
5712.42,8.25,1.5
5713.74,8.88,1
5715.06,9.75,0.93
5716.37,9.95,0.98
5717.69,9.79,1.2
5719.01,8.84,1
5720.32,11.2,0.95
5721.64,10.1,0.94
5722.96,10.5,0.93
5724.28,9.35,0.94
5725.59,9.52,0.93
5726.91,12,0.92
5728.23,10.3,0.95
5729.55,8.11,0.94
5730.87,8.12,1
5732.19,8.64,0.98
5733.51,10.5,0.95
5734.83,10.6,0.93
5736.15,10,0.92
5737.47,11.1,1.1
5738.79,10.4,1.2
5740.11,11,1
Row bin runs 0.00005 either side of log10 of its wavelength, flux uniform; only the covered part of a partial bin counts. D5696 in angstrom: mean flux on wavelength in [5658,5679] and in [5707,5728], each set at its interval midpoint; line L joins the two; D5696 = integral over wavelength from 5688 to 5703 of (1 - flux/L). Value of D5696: 0.1 angstrom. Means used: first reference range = 9.48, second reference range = 9.74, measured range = 9.56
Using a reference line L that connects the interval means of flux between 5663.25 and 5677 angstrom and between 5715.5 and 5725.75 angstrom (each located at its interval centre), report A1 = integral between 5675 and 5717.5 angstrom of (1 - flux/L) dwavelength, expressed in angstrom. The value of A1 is 1.0 angstrom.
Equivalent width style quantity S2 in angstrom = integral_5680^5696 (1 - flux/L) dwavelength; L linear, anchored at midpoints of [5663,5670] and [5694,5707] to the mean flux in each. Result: -0.6 angstrom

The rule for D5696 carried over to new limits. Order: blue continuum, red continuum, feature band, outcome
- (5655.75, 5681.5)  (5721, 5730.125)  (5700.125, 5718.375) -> 1.23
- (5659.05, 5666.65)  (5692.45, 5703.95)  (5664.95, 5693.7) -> -1.74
